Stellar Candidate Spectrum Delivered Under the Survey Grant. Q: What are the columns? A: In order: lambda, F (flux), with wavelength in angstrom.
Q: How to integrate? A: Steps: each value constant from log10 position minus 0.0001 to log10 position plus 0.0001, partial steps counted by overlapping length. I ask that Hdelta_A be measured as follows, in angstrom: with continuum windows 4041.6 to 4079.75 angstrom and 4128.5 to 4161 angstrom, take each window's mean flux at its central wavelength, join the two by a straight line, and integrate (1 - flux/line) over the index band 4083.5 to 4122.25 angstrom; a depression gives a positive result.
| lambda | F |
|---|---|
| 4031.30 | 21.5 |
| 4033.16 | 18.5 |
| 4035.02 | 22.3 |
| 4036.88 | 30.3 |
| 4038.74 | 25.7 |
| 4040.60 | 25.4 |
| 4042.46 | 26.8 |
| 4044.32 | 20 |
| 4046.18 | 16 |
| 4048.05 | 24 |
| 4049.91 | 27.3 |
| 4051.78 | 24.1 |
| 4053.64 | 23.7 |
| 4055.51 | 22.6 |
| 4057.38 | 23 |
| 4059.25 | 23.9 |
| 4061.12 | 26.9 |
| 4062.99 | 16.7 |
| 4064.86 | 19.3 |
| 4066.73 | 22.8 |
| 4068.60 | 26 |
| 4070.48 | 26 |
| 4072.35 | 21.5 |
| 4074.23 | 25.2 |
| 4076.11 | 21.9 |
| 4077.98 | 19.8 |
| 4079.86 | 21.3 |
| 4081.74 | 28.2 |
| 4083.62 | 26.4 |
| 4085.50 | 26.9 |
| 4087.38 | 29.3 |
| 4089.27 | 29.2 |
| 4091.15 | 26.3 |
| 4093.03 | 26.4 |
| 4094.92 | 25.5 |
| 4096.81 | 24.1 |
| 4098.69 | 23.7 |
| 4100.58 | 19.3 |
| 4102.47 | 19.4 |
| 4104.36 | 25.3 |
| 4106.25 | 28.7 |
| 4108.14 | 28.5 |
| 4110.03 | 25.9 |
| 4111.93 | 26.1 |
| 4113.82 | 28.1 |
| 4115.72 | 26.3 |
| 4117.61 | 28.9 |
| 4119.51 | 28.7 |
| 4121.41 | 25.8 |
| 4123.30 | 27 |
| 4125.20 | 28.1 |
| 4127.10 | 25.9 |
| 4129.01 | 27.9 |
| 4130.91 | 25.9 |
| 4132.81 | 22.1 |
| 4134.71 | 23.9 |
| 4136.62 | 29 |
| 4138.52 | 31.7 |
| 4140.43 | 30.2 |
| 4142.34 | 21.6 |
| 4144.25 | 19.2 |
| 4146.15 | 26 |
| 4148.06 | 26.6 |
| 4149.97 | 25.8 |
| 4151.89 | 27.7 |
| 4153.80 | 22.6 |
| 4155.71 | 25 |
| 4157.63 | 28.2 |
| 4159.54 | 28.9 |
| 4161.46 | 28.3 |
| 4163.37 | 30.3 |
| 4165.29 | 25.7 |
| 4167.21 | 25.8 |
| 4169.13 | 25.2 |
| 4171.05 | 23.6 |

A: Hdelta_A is -2.7 angstrom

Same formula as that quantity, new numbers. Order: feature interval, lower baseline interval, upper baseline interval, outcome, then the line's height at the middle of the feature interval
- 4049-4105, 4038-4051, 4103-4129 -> 2.4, 25.2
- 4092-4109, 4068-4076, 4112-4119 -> 1.3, 26.5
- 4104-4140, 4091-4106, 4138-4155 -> -3.6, 24.7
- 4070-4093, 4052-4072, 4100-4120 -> -0.9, 24.3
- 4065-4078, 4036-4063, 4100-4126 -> 0.8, 24.8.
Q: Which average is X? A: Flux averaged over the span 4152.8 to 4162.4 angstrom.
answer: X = 26.6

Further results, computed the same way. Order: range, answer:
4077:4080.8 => 20.6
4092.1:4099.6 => 24.9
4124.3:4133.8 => 26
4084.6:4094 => 27.6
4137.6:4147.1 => 25.7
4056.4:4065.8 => 22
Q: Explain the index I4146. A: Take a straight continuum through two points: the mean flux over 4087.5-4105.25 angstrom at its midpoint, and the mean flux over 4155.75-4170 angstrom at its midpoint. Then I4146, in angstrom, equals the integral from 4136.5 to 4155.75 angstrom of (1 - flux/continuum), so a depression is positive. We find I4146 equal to 0.56 angstrom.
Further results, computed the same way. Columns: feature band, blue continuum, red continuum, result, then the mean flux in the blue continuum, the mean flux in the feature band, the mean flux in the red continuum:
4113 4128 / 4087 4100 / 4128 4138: -0.8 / 26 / 27.4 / 26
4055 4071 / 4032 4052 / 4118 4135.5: 0.9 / 23.6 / 23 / 26.3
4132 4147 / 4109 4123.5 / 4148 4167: 0.8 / 27.1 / 25.5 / 26.9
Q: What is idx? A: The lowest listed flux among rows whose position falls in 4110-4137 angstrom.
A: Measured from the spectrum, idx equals 22.1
